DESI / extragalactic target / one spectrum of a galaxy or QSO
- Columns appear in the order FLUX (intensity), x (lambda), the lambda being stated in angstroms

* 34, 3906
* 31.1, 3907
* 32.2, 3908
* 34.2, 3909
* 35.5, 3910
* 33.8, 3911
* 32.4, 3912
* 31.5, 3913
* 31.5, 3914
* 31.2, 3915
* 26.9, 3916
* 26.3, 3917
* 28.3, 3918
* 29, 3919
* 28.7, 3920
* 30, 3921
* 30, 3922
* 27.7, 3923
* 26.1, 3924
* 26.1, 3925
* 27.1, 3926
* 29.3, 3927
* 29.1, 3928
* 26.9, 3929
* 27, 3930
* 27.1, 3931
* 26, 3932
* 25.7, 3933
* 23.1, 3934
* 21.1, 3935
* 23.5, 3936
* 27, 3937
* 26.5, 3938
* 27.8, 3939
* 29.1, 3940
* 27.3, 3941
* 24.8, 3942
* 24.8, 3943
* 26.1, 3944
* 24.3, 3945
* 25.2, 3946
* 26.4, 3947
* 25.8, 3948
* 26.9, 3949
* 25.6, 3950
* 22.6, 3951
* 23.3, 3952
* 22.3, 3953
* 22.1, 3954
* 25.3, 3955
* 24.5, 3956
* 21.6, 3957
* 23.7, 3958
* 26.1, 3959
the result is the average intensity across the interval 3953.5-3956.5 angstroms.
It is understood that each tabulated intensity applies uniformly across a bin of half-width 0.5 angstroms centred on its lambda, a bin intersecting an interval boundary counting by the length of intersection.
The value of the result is 24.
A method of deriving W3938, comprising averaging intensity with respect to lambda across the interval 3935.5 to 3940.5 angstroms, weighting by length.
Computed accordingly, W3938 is 26.8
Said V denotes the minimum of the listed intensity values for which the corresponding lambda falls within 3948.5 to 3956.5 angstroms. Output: 22.1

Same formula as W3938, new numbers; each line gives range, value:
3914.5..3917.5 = 28.1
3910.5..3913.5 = 32.6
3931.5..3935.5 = 24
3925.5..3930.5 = 27.9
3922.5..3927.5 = 27.3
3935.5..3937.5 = 25.2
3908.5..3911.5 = 34.5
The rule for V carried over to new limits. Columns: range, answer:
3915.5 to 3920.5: 26.3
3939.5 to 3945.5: 24.3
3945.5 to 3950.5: 25.2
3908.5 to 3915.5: 31.2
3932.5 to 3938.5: 21.1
